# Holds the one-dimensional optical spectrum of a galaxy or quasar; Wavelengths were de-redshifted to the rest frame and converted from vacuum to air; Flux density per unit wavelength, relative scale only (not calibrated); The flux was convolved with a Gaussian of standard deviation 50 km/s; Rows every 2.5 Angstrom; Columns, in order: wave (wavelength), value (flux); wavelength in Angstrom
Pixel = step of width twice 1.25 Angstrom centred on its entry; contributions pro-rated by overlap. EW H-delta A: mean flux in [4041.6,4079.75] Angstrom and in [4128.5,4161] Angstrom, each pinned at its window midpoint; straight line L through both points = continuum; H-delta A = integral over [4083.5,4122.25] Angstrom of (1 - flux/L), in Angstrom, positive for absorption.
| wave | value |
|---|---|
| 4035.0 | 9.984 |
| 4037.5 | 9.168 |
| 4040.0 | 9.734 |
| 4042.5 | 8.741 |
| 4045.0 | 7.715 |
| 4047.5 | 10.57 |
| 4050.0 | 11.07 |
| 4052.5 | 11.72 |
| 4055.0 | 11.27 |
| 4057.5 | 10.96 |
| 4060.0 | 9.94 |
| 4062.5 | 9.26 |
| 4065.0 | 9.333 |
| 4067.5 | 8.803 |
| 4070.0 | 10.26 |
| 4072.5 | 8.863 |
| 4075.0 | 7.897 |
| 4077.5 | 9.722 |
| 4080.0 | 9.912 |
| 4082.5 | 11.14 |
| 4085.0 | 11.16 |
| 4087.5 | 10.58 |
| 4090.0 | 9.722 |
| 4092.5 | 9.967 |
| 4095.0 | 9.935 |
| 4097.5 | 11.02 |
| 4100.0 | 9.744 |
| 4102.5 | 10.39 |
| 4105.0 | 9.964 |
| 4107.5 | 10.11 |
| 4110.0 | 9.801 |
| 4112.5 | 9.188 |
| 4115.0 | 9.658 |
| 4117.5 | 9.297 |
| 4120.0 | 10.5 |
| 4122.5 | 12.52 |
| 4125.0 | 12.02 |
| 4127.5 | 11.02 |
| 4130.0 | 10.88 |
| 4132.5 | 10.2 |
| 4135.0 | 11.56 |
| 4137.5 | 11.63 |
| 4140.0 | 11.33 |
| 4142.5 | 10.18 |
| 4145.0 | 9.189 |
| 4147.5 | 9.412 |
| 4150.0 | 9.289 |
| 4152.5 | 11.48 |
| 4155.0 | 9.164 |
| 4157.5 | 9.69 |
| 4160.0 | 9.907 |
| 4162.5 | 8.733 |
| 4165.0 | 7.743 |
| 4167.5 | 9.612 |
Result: -0.4 Angstrom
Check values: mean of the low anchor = 9.76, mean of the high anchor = 10.3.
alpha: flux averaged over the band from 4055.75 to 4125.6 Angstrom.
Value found 10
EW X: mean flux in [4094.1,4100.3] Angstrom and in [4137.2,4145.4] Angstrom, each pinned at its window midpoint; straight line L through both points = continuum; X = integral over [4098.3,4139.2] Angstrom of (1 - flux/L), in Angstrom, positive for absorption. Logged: -0.31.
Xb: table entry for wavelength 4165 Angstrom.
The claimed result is 7.743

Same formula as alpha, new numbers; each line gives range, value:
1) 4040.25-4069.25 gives 9.94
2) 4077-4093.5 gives 10.3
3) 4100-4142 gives 10.6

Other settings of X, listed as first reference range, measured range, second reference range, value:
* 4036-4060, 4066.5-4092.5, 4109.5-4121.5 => 0.3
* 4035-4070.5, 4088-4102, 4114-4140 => 0.5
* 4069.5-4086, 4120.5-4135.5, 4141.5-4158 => -2.3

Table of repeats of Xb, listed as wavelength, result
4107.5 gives 10.11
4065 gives 9.333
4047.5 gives 10.57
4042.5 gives 8.741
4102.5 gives 10.39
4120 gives 10.5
